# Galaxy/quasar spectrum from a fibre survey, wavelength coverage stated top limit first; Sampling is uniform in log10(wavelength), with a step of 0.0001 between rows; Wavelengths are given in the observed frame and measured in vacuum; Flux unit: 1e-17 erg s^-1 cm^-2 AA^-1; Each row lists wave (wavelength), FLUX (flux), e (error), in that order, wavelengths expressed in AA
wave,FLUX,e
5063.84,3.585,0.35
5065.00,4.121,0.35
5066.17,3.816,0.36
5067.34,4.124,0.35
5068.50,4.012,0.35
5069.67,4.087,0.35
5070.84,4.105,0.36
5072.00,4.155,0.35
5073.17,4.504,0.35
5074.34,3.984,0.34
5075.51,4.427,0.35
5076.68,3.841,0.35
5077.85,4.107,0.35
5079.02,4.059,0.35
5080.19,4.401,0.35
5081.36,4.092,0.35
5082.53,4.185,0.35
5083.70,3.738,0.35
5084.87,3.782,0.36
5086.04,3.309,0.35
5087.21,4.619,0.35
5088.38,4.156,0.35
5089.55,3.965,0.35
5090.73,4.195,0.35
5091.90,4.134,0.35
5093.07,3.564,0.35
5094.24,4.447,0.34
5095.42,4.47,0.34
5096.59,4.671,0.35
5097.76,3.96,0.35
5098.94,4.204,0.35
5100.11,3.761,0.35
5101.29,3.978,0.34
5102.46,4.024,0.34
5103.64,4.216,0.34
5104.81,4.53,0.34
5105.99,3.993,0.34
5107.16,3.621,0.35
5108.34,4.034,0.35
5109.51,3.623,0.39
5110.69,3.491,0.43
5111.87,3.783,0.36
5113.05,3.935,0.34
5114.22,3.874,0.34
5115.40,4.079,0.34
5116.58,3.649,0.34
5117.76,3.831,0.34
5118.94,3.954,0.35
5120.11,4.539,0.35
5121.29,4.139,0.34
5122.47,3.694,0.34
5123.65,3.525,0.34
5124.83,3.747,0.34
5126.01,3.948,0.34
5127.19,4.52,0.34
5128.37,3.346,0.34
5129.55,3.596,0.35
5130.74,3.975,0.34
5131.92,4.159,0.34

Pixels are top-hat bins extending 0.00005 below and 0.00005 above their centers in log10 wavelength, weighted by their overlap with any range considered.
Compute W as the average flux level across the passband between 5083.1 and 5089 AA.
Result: 3.93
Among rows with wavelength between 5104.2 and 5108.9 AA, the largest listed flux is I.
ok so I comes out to 4.53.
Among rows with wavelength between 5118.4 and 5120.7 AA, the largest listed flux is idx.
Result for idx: 4.539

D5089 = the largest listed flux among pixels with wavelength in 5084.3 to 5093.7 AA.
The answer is 4.619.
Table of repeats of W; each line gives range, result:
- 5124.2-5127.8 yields 4.06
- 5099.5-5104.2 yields 3.99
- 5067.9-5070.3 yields 4.05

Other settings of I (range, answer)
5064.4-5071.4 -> 4.124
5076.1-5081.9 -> 4.401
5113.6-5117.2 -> 4.079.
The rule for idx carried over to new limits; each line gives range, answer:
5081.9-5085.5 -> 4.185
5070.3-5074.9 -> 4.504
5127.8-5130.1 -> 3.596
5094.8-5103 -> 4.671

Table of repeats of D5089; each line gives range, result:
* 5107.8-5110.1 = 4.034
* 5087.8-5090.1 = 4.156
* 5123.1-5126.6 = 3.948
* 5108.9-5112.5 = 3.783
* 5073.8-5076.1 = 4.427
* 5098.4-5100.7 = 4.204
